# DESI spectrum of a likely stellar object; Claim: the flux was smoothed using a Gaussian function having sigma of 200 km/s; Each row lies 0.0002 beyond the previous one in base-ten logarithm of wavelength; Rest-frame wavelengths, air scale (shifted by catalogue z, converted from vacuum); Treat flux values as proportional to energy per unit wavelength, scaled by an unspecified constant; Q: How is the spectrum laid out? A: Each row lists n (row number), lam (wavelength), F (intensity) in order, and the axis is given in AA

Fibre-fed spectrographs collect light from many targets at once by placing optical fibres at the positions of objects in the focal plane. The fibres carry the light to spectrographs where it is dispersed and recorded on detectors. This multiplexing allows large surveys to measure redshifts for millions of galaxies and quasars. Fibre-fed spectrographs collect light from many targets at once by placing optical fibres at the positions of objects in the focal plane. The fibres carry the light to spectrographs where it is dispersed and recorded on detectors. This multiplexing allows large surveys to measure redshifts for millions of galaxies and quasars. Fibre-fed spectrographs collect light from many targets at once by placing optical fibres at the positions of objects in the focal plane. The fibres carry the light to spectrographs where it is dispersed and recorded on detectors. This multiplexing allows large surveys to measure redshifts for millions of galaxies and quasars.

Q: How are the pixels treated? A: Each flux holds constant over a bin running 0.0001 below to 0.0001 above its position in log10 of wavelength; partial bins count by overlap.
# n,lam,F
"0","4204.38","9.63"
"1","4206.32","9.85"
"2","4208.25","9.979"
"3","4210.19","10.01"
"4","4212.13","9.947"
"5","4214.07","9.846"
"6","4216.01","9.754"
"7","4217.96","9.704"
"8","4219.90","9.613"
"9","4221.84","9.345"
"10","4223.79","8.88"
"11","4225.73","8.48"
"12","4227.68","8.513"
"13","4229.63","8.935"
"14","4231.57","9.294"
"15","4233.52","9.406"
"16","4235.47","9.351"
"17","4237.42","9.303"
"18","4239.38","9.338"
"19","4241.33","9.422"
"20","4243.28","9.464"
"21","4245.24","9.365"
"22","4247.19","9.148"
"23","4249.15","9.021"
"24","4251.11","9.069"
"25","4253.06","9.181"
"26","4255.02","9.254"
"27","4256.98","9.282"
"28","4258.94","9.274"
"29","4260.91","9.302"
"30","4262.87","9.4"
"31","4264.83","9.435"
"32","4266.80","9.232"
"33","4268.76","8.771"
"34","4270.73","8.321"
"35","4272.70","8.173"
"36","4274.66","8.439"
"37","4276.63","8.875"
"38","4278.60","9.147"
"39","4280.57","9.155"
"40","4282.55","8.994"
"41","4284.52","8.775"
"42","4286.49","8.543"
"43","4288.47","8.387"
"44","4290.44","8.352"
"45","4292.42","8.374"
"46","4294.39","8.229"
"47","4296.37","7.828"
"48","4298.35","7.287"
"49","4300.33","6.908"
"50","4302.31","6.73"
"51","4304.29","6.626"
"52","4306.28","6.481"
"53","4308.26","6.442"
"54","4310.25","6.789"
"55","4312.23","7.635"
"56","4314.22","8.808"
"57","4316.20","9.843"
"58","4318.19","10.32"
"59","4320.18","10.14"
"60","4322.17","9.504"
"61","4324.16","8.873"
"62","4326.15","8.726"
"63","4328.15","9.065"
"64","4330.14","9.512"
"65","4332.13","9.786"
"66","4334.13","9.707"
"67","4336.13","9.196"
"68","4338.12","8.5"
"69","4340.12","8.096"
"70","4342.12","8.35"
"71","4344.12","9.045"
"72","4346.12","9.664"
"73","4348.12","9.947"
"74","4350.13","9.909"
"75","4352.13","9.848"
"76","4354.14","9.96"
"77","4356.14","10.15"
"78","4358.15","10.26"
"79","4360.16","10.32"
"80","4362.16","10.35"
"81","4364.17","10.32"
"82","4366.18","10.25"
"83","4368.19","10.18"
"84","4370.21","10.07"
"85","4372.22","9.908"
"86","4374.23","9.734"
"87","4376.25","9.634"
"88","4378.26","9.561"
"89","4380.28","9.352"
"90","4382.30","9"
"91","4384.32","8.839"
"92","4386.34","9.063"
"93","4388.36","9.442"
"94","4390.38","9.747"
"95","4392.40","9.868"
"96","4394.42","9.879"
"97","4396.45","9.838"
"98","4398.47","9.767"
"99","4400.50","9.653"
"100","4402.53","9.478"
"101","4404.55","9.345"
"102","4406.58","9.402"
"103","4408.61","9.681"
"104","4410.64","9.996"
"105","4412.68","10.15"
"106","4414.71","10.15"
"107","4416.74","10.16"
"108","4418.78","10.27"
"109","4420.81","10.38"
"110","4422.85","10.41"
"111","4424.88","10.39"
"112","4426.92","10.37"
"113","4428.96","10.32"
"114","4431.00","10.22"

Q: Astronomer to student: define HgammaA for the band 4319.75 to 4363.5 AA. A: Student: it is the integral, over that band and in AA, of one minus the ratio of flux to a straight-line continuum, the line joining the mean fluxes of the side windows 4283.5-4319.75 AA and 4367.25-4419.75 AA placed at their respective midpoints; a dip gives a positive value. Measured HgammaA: -3.9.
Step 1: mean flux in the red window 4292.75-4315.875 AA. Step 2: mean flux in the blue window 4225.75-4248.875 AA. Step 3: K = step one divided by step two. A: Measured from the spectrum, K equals 0.8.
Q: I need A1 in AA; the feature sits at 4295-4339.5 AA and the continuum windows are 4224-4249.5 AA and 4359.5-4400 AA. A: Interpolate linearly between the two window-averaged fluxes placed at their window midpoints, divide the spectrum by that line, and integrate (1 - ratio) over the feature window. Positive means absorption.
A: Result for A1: 5.2 AA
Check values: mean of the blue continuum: 9.15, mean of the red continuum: 9.75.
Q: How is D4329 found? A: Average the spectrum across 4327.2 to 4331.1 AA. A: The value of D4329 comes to 9.3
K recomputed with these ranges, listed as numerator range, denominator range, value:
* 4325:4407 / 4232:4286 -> 1.05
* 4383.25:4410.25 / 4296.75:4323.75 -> 1.20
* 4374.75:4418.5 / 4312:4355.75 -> 1.03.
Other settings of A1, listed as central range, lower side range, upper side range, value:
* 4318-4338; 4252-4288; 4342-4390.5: 0.1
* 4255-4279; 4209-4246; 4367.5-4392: 1.1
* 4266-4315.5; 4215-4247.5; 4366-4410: 7.0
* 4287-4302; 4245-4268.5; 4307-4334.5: 1.9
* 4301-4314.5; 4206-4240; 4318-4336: 3.5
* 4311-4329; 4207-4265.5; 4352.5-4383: 1.0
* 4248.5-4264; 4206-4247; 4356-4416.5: 0.4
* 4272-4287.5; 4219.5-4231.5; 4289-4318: -1.3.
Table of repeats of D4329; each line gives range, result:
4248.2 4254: 9.1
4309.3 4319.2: 8.7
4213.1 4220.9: 9.73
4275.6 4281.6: 9.04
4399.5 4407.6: 9.47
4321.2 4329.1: 9.04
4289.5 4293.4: 8.36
